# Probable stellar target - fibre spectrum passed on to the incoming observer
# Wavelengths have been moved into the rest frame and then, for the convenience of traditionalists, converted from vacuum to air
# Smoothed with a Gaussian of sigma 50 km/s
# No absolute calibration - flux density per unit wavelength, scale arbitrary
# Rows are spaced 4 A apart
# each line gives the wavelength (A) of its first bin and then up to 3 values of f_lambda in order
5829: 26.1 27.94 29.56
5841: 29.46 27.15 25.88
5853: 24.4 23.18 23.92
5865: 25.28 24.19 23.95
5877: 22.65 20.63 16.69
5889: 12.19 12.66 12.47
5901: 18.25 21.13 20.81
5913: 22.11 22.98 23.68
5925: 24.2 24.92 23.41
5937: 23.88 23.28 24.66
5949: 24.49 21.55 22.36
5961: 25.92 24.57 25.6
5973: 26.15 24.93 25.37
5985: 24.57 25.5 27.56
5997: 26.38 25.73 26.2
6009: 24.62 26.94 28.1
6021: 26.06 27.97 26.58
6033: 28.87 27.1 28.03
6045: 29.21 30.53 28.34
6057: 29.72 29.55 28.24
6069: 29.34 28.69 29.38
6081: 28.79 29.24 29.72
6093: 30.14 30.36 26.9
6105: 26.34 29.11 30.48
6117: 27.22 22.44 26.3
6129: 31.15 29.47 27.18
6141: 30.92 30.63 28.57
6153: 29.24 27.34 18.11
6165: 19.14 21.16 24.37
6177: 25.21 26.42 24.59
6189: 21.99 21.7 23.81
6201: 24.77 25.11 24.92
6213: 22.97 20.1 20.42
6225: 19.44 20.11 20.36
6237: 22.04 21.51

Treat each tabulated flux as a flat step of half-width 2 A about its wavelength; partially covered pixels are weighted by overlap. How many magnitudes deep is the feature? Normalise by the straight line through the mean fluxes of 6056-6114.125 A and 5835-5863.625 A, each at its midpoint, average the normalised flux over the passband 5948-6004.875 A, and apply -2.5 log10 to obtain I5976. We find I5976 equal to 0.11 mag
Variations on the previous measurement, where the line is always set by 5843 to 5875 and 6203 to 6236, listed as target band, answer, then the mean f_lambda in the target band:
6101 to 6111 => -0.21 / 27.6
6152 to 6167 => -0.04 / 23.1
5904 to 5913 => 0.15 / 21.2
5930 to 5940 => 0.02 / 23.7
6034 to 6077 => -0.24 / 28.9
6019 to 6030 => -0.15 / 26.9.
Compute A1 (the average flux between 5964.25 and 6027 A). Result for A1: 26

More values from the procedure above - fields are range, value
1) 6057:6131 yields 28.6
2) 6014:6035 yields 27.5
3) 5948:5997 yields 24.9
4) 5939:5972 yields 24.1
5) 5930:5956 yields 23.6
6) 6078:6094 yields 29.4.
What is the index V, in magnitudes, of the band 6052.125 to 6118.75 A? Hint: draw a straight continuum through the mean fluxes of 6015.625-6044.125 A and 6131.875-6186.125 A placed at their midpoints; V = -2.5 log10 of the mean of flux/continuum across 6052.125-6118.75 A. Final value -0.08 mag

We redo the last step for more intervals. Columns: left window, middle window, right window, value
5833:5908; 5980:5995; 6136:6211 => -0.12 mag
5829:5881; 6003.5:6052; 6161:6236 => -0.15 mag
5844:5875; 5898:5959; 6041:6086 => 0.16 mag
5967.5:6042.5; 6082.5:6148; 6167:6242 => -0.17 mag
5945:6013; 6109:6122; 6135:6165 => -0.04 mag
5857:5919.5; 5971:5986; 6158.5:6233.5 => -0.21 mag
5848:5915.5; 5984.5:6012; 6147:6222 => -0.19 mag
